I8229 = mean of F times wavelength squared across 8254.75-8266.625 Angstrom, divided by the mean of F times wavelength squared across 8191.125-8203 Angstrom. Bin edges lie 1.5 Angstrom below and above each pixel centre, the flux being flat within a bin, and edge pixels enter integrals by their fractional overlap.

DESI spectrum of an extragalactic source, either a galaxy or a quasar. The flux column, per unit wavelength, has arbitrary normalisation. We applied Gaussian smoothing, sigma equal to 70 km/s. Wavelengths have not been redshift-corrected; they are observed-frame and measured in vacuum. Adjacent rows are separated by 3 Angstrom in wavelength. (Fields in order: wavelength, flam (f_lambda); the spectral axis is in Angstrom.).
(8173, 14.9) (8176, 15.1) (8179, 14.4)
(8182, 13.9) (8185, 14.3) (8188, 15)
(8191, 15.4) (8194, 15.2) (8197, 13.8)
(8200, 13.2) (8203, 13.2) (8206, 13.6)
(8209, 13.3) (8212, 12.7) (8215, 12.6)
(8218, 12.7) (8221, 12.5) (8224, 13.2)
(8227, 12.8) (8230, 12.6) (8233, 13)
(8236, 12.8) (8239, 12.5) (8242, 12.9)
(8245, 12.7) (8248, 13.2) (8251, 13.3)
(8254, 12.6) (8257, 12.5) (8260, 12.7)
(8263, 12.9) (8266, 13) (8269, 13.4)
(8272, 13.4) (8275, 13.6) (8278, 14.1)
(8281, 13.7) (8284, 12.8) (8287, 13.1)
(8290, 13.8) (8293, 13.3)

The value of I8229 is 0.9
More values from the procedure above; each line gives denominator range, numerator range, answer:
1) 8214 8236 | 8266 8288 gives 1.06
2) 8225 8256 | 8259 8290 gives 1.04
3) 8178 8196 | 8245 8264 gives 0.89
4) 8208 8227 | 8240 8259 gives 1.01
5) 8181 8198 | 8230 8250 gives 0.89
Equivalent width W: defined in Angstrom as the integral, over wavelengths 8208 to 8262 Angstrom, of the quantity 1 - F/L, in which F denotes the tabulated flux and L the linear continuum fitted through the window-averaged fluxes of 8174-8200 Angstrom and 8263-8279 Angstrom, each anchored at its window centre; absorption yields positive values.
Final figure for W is 4.3 Angstrom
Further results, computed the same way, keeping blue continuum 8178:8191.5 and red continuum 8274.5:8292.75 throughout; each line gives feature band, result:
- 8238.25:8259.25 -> 1.6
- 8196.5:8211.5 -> 1.0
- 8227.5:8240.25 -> 1.2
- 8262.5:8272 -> 0.3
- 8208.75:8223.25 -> 1.5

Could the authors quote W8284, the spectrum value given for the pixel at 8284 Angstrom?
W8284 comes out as 12.8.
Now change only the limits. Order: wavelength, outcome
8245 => 12.7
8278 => 14.1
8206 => 13.6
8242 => 12.9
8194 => 15.2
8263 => 12.9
